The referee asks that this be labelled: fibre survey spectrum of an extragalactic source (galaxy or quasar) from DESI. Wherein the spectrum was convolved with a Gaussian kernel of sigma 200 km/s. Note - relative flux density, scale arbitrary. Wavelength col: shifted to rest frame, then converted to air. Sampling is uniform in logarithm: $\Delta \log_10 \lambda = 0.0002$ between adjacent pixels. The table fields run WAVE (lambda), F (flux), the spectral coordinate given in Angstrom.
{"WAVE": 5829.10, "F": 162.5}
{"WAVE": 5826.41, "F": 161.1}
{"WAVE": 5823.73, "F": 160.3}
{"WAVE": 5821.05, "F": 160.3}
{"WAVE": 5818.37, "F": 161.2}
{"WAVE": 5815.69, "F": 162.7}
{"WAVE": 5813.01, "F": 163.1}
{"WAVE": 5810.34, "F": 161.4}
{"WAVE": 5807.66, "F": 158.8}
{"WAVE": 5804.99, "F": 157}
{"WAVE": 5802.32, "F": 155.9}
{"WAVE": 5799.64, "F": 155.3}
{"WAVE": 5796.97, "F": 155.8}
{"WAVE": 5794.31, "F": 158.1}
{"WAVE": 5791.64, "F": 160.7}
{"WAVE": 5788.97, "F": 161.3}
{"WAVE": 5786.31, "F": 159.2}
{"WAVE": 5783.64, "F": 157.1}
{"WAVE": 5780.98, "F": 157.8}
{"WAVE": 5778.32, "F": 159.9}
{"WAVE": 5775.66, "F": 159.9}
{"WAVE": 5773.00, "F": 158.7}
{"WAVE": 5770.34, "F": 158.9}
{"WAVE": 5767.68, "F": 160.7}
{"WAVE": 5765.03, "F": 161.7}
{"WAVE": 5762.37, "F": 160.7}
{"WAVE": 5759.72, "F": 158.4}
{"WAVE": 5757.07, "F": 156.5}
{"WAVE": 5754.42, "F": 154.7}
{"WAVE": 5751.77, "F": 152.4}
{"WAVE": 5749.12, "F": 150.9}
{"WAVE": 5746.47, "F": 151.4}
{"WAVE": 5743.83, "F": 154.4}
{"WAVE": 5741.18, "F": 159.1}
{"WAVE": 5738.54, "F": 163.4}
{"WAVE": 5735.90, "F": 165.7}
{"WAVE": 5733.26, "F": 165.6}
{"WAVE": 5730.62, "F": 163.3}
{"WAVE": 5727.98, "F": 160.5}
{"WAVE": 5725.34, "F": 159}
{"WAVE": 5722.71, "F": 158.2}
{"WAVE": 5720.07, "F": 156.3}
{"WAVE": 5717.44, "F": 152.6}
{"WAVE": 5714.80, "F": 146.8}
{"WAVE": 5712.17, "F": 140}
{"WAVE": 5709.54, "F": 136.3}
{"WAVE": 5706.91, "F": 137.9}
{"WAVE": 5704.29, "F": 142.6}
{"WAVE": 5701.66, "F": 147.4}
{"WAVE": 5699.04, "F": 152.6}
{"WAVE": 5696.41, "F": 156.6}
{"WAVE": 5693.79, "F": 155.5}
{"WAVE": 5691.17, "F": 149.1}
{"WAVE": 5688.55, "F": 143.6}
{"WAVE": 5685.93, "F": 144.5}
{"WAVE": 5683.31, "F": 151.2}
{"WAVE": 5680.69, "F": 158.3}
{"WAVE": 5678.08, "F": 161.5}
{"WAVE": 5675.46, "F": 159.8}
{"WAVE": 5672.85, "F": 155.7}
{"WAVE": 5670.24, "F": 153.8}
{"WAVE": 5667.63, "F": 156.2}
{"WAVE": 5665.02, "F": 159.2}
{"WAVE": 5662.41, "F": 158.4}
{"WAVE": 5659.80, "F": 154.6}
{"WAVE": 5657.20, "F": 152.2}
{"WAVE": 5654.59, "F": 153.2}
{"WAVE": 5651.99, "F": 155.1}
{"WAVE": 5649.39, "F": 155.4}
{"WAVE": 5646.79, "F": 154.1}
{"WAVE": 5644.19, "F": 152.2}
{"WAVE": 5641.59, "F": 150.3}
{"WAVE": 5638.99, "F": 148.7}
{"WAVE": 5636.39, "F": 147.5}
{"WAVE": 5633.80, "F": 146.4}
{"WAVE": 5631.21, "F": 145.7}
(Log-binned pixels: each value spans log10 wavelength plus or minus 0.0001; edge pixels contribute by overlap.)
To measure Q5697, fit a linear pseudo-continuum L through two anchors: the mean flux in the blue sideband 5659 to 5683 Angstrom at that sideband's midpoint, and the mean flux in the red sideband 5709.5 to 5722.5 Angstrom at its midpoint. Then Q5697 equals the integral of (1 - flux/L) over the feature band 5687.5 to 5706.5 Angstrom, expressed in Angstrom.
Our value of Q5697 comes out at 0.4 Angstrom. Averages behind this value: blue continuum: 157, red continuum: 148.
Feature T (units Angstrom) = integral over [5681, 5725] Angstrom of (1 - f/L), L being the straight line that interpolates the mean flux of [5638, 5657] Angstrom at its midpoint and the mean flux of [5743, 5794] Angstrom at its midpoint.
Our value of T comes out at 1.8 Angstrom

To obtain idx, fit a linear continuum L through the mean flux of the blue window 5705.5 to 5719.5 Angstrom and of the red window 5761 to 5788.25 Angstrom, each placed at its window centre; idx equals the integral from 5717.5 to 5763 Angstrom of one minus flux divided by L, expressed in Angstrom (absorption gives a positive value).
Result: -2.3 Angstrom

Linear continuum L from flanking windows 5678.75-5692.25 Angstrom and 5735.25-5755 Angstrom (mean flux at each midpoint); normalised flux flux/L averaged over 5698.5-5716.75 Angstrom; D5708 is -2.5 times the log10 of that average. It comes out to 0.07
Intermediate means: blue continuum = 150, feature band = 143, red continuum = 156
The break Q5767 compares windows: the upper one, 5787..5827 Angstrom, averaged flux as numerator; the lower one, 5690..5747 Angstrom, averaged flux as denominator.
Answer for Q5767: 1.0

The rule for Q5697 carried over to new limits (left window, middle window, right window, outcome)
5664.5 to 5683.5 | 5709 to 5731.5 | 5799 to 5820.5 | 0.7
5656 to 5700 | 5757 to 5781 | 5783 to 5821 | -0.3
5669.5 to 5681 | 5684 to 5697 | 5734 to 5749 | 0.7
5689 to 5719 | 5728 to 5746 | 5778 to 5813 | -1.2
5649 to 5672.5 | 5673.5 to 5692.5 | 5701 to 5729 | 0.0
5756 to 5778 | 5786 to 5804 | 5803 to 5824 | 0.2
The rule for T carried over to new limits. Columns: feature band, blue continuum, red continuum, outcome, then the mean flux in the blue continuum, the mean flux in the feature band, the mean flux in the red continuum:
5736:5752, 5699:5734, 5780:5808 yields -0.29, 151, 156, 158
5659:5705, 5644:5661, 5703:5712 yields -2.35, 154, 153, 139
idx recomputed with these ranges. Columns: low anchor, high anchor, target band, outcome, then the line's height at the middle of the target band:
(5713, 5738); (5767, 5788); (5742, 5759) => 0.5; 159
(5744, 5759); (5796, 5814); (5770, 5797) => -0.5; 156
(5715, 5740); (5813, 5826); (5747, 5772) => 0.5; 160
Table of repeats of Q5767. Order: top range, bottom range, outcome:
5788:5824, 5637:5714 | 1.05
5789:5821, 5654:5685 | 1.02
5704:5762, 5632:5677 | 1.00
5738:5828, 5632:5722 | 1.05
